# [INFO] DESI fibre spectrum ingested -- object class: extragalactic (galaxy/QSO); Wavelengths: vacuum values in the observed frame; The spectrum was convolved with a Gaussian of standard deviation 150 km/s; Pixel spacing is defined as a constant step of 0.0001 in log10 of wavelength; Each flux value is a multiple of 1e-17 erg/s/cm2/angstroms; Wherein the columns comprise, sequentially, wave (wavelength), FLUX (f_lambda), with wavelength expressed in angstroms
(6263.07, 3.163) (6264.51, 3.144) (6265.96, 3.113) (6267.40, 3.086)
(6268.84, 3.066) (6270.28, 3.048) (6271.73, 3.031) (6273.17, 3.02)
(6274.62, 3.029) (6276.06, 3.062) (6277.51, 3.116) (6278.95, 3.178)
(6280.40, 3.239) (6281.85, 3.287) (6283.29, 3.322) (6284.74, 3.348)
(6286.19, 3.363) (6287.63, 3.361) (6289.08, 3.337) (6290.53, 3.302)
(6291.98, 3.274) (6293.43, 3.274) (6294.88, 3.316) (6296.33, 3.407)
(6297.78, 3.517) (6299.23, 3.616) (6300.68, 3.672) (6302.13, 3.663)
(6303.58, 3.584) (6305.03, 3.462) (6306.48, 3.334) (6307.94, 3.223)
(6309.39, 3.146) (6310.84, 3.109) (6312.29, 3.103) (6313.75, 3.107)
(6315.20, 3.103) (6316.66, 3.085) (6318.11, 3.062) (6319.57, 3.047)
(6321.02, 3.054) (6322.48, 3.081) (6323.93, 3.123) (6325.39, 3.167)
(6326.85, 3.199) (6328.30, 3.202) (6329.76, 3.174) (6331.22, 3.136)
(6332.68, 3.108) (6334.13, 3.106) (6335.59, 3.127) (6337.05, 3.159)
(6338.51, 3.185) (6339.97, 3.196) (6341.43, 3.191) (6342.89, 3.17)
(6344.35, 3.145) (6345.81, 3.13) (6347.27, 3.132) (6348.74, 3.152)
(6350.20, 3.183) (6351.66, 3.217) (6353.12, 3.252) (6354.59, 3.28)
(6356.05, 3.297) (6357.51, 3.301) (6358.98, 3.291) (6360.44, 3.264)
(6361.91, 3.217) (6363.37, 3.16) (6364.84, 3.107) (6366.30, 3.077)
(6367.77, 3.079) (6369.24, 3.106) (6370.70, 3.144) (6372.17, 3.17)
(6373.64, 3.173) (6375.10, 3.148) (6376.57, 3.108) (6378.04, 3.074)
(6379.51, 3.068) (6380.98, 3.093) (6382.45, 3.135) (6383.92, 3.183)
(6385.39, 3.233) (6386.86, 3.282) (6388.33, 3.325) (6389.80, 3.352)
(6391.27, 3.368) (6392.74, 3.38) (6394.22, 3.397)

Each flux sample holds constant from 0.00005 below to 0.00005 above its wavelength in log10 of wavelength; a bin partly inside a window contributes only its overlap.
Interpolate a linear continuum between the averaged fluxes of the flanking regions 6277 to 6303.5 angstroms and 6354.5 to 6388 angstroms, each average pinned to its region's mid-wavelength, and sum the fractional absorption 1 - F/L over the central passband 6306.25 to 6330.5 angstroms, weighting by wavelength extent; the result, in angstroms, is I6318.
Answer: 1.3 angstroms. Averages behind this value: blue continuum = 3.37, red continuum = 3.17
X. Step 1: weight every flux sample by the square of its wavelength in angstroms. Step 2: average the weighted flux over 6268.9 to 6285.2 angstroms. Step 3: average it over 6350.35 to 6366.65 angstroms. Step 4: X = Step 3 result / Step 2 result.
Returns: 1.1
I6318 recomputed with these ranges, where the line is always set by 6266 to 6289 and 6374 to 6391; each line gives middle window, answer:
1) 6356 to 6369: 0.0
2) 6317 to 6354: 0.4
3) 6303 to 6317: -0.2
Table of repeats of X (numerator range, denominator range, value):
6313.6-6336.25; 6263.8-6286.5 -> 1.01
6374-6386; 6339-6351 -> 1.00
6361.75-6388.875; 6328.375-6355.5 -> 1.00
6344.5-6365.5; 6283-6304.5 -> 0.96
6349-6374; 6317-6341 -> 1.03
